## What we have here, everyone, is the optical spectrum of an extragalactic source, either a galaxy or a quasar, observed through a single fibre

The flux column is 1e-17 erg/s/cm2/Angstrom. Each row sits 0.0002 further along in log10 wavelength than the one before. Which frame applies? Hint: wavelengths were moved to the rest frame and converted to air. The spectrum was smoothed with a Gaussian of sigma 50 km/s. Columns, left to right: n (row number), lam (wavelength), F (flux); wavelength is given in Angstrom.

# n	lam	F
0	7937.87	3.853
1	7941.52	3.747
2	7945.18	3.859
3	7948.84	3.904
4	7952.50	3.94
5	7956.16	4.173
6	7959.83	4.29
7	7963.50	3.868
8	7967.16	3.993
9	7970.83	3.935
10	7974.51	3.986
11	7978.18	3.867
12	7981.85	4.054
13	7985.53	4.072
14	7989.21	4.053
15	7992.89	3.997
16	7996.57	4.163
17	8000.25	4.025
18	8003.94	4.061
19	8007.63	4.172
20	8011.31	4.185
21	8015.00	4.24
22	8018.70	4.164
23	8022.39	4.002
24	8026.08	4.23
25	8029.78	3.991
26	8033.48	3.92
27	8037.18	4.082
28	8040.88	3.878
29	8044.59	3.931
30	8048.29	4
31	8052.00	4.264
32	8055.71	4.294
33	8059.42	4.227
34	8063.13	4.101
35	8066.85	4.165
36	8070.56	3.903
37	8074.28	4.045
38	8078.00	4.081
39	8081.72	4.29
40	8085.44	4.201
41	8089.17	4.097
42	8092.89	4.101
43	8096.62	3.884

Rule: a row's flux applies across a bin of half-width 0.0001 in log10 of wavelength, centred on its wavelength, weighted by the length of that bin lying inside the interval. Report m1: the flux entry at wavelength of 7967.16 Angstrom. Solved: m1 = 3.993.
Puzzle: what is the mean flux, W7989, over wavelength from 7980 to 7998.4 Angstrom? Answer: 4.07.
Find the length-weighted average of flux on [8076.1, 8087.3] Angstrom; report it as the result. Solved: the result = 4.19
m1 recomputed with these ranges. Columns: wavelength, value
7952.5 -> 3.94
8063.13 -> 4.101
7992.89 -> 3.997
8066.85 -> 4.165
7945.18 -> 3.859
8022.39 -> 4.002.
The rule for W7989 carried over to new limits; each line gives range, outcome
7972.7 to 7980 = 3.93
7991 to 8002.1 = 4.06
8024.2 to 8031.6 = 4.11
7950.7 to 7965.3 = 4.07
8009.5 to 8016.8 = 4.21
